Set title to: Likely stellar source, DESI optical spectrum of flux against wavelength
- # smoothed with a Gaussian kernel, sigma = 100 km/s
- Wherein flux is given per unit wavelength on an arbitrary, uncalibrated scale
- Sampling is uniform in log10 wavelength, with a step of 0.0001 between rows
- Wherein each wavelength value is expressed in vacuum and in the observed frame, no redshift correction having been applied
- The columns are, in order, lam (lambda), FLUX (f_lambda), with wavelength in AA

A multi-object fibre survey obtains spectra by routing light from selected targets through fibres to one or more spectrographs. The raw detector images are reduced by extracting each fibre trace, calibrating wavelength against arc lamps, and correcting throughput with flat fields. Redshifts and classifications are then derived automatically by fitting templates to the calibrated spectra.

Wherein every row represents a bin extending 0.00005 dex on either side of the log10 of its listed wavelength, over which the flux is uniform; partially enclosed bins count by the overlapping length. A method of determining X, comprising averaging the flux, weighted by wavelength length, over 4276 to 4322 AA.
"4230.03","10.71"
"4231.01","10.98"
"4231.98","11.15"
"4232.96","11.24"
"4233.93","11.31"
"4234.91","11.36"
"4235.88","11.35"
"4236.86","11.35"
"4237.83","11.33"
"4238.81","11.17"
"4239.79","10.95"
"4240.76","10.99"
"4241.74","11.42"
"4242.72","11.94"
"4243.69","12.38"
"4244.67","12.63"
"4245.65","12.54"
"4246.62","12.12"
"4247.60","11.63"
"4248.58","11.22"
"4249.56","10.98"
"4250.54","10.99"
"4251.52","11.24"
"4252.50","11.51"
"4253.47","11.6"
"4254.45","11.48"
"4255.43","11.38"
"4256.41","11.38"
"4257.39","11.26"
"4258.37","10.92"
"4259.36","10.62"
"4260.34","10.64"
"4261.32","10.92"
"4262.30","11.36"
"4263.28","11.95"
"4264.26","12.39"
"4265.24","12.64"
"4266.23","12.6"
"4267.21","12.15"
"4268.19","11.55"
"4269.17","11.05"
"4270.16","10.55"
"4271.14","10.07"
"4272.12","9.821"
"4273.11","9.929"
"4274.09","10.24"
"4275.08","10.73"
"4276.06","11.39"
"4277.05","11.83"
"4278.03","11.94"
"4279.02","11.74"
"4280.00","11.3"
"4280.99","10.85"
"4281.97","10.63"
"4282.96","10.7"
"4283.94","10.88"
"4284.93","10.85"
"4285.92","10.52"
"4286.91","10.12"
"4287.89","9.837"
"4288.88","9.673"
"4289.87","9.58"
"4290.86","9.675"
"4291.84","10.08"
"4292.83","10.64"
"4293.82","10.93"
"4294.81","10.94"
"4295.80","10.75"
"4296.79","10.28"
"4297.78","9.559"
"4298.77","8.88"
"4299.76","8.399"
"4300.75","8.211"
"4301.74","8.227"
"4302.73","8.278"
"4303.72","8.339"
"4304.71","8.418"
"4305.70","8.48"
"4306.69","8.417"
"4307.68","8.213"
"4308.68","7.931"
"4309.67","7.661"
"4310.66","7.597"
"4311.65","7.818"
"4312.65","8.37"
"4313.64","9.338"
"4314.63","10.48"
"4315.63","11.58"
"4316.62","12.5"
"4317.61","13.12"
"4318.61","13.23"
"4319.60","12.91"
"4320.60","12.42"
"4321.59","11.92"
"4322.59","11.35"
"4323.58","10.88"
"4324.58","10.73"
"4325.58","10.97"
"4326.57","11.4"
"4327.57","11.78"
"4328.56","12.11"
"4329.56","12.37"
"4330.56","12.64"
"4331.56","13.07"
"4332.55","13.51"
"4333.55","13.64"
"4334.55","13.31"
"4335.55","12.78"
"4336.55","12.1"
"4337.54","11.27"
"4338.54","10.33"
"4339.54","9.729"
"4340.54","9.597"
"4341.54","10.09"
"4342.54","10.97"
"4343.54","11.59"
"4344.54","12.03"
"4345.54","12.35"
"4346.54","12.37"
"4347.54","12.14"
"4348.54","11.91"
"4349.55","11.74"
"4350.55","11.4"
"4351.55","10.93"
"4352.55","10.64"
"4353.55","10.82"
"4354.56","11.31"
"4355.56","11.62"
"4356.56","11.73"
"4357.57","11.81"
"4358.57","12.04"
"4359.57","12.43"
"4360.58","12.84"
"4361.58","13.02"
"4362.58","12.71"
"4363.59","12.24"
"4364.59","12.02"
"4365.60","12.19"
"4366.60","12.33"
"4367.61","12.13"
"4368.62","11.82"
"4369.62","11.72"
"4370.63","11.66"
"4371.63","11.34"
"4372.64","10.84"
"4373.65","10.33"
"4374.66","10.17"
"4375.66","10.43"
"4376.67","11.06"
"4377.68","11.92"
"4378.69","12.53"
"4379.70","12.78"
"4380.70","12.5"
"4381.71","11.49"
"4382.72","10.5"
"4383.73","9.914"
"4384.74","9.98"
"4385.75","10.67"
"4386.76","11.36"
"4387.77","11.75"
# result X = 10.1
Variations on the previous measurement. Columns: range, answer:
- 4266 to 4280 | 11.1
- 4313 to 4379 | 11.7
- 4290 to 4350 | 10.7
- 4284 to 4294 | 10.2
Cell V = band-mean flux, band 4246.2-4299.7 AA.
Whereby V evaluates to 10.9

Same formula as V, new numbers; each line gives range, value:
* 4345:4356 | 11.6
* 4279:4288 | 10.7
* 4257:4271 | 11.4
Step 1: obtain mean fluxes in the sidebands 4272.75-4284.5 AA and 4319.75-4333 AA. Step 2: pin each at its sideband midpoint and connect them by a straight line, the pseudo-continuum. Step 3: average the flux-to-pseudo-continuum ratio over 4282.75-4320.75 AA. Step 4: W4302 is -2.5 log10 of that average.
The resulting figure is 0.170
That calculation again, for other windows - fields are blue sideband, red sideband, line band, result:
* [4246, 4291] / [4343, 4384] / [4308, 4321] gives 0.10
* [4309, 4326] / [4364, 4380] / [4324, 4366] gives -0.06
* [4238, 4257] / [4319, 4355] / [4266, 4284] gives 0.05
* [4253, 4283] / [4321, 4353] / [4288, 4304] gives 0.19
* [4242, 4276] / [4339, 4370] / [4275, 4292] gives 0.07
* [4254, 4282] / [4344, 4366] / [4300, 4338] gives 0.09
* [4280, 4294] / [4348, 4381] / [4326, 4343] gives -0.06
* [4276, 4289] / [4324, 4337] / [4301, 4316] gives 0.33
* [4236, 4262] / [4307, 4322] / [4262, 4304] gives 0.03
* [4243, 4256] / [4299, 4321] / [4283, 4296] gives -0.01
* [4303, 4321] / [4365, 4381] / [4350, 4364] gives -0.07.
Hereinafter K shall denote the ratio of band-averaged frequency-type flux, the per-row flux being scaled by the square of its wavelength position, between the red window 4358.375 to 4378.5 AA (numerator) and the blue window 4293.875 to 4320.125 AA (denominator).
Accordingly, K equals 1.27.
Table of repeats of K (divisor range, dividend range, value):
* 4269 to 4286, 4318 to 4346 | 1.12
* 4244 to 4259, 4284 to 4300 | 0.89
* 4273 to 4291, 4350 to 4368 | 1.15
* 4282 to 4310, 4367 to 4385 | 1.24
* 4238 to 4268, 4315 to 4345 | 1.06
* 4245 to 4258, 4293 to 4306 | 0.82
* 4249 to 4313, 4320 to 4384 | 1.17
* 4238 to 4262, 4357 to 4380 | 1.10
